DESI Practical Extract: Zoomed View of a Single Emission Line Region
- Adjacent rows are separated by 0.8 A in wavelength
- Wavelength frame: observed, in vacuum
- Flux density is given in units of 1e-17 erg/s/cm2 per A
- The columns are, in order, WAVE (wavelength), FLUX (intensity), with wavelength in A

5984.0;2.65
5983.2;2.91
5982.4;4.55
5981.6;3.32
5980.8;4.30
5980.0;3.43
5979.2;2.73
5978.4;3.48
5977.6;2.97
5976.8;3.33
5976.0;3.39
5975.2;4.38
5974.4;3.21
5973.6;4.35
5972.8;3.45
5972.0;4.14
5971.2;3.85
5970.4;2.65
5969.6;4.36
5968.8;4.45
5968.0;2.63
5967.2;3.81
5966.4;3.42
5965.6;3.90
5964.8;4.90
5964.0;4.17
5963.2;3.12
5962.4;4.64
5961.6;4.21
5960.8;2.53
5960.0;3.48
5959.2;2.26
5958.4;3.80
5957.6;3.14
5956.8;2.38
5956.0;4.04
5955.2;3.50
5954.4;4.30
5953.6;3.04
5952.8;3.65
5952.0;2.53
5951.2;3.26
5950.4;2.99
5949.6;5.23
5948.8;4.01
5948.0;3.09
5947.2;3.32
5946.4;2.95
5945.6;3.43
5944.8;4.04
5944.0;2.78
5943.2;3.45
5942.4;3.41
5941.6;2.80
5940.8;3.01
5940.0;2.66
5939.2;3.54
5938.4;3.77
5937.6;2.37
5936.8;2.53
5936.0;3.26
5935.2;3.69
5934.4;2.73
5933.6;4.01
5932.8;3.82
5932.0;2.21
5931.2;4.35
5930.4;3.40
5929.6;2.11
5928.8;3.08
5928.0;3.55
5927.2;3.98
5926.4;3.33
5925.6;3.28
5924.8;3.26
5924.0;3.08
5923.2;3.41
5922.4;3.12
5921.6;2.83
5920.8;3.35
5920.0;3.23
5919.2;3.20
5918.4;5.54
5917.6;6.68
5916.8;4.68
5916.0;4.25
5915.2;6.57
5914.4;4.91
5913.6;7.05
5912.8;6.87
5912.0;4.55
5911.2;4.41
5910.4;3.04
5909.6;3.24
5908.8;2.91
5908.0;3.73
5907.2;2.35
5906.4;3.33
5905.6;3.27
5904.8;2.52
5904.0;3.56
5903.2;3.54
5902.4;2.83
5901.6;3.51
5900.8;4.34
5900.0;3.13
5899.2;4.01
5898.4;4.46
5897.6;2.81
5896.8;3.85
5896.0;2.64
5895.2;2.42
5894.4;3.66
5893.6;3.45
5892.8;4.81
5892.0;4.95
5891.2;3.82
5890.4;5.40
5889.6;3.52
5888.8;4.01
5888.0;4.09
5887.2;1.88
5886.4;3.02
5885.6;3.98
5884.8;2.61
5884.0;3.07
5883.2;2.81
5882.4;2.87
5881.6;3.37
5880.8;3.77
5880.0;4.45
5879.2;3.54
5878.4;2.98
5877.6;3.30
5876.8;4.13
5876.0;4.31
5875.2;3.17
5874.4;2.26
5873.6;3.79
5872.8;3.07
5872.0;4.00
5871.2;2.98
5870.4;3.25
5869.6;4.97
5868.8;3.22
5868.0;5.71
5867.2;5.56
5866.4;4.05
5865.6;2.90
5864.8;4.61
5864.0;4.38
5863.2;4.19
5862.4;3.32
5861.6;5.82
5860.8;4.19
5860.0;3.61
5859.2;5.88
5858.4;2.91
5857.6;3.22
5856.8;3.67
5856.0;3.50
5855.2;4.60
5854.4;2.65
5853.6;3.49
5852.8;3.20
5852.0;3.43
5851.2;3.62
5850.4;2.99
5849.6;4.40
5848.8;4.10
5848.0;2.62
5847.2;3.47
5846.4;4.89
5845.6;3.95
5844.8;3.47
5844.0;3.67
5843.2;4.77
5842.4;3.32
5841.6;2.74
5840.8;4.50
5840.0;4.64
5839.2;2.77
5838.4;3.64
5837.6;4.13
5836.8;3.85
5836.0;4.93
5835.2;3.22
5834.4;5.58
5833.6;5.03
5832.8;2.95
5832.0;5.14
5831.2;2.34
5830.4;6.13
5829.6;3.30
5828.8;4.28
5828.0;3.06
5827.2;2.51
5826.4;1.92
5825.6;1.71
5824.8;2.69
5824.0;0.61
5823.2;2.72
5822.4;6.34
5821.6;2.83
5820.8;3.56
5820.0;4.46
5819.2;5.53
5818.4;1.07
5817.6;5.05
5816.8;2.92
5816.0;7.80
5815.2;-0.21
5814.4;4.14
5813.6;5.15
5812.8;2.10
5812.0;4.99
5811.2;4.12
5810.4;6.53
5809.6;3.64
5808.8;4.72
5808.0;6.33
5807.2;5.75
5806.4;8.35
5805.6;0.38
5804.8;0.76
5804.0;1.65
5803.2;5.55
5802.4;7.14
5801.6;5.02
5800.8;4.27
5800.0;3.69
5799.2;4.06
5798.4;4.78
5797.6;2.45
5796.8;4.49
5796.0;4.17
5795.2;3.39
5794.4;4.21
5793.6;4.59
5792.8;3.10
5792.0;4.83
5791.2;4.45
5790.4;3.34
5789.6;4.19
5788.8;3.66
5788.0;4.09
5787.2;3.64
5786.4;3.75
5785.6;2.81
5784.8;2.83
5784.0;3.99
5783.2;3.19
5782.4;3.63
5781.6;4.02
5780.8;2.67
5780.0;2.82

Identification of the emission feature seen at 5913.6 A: H-beta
